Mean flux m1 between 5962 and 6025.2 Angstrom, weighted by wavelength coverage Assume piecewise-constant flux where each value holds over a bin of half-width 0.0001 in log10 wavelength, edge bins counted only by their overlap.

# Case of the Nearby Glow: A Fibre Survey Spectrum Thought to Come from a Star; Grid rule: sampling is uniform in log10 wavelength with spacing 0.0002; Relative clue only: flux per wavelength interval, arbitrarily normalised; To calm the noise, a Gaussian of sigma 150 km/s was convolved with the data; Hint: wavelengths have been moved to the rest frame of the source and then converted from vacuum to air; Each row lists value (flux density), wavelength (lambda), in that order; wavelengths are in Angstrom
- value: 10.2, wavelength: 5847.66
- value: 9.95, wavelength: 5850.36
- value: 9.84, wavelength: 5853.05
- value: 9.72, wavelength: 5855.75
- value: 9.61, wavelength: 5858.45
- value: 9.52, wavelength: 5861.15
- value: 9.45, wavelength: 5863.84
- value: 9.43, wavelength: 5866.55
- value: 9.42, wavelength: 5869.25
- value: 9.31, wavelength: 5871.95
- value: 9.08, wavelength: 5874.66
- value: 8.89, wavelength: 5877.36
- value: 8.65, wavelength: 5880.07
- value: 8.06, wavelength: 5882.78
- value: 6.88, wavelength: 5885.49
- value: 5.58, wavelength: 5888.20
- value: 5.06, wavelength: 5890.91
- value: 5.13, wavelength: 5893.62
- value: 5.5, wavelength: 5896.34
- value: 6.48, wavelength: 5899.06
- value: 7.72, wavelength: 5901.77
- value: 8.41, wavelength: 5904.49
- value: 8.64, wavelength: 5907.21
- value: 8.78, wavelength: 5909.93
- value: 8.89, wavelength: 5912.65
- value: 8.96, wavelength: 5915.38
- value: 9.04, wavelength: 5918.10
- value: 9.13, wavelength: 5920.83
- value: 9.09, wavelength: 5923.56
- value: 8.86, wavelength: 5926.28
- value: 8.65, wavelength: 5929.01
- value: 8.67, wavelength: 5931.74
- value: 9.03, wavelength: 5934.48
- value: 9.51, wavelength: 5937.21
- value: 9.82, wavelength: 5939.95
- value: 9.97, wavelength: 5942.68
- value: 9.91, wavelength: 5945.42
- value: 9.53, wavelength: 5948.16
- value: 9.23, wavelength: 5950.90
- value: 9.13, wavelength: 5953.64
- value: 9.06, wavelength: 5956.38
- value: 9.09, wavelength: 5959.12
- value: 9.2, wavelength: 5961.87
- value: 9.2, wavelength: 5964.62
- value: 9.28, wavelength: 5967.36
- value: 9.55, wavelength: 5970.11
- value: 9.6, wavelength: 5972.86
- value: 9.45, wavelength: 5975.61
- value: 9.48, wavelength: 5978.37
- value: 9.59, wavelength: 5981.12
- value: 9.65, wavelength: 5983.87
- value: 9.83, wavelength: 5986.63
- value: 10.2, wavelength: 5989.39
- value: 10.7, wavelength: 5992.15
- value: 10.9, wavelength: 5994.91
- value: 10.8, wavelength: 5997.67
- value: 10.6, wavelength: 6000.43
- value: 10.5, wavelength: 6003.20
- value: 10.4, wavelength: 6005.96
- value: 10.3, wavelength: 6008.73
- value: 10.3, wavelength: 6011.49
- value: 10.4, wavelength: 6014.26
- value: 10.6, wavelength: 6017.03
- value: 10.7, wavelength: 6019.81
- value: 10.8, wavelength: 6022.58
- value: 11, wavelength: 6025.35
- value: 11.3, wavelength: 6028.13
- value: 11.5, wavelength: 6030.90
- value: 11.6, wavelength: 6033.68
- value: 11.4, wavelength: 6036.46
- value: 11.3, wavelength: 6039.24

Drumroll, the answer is 10.1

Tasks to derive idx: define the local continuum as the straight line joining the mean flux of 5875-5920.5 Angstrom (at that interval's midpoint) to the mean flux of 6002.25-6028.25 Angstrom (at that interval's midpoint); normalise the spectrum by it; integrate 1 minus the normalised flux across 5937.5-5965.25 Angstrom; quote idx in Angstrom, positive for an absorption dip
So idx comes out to -1.4 Angstrom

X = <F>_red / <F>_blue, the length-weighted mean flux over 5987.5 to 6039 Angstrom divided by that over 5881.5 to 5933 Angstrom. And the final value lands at 1.39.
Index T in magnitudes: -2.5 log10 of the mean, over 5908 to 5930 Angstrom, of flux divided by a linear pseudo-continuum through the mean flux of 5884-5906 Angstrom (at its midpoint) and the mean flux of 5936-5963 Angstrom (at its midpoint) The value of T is -0.16 mag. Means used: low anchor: 6.37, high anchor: 9.45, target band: 8.92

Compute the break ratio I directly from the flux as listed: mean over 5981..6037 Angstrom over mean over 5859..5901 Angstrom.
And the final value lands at 1.36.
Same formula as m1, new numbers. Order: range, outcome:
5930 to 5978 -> 9.36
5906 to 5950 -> 9.16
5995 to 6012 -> 10.5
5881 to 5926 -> 7.63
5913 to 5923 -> 9.02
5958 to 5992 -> 9.55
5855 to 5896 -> 8.16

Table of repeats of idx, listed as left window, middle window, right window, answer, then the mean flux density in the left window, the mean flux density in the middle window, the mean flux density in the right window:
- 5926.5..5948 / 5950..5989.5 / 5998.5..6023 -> 1.8 Angstrom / 9.35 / 9.41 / 10.5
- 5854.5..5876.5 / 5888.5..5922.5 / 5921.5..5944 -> 6.2 Angstrom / 9.43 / 7.6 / 9.2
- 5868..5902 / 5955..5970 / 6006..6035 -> 0.2 Angstrom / 7.35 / 9.2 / 10.8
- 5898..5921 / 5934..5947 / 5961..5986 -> -1.1 Angstrom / 8.44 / 9.69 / 9.46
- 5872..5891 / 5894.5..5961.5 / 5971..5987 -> -1.1 Angstrom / 7.74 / 8.78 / 9.58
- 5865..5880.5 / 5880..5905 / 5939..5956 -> 7.2 Angstrom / 9.16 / 6.59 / 9.56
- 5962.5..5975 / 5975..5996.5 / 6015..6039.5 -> -0.2 Angstrom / 9.4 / 10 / 11.1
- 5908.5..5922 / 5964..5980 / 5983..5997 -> 0.9 Angstrom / 8.95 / 9.44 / 10.3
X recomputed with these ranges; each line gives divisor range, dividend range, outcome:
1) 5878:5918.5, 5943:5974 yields 1.26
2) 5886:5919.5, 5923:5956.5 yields 1.26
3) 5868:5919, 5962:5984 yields 1.21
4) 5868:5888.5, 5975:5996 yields 1.19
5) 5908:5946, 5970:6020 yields 1.11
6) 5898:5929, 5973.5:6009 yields 1.19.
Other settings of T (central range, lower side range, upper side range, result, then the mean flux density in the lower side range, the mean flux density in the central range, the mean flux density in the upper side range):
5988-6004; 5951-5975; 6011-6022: -0.060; 9.27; 10.6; 10.5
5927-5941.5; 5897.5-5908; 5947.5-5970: -0.069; 7.73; 9.13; 9.23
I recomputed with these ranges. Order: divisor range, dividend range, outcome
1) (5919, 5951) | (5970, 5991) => 1.04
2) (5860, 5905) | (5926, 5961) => 1.19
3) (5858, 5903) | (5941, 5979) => 1.20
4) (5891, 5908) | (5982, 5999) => 1.52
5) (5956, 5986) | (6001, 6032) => 1.14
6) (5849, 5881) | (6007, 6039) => 1.16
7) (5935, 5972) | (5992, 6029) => 1.13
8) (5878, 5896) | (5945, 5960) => 1.41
